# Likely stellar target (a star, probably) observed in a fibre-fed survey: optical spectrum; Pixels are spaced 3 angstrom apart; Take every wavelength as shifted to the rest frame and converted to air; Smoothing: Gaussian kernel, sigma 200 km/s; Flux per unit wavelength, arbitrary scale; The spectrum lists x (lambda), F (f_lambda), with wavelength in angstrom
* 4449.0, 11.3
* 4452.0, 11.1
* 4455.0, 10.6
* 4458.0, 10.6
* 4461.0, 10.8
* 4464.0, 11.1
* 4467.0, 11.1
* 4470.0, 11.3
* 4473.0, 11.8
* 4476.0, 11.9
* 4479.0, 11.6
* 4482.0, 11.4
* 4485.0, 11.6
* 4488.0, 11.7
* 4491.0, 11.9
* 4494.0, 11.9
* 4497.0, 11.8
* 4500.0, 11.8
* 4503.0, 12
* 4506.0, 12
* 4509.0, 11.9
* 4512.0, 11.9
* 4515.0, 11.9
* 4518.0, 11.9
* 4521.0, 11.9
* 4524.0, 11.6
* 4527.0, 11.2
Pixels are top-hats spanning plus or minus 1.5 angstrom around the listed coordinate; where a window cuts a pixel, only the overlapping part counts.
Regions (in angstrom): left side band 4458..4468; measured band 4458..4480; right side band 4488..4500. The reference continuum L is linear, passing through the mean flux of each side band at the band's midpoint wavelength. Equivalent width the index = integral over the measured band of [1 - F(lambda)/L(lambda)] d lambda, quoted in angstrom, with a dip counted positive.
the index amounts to -0.40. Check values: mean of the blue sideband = 10.9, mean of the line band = 11.3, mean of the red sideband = 11.8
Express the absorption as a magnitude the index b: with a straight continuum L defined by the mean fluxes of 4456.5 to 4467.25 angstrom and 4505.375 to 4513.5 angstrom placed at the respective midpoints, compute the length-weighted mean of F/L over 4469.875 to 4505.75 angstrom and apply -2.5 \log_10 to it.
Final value -0.03 mag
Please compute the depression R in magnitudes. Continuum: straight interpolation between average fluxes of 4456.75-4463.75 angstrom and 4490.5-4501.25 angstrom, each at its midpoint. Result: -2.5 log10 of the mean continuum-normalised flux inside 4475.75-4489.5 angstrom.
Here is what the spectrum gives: -0.02 mag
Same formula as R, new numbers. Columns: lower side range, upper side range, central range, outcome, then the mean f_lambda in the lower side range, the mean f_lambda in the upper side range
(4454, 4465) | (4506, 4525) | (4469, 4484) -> -0.049 mag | 10.8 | 11.9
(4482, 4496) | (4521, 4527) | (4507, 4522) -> -0.026 mag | 11.7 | 11.6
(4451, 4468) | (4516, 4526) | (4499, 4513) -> -0.034 mag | 10.9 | 11.8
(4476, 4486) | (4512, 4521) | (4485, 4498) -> -0.011 mag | 11.6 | 11.9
